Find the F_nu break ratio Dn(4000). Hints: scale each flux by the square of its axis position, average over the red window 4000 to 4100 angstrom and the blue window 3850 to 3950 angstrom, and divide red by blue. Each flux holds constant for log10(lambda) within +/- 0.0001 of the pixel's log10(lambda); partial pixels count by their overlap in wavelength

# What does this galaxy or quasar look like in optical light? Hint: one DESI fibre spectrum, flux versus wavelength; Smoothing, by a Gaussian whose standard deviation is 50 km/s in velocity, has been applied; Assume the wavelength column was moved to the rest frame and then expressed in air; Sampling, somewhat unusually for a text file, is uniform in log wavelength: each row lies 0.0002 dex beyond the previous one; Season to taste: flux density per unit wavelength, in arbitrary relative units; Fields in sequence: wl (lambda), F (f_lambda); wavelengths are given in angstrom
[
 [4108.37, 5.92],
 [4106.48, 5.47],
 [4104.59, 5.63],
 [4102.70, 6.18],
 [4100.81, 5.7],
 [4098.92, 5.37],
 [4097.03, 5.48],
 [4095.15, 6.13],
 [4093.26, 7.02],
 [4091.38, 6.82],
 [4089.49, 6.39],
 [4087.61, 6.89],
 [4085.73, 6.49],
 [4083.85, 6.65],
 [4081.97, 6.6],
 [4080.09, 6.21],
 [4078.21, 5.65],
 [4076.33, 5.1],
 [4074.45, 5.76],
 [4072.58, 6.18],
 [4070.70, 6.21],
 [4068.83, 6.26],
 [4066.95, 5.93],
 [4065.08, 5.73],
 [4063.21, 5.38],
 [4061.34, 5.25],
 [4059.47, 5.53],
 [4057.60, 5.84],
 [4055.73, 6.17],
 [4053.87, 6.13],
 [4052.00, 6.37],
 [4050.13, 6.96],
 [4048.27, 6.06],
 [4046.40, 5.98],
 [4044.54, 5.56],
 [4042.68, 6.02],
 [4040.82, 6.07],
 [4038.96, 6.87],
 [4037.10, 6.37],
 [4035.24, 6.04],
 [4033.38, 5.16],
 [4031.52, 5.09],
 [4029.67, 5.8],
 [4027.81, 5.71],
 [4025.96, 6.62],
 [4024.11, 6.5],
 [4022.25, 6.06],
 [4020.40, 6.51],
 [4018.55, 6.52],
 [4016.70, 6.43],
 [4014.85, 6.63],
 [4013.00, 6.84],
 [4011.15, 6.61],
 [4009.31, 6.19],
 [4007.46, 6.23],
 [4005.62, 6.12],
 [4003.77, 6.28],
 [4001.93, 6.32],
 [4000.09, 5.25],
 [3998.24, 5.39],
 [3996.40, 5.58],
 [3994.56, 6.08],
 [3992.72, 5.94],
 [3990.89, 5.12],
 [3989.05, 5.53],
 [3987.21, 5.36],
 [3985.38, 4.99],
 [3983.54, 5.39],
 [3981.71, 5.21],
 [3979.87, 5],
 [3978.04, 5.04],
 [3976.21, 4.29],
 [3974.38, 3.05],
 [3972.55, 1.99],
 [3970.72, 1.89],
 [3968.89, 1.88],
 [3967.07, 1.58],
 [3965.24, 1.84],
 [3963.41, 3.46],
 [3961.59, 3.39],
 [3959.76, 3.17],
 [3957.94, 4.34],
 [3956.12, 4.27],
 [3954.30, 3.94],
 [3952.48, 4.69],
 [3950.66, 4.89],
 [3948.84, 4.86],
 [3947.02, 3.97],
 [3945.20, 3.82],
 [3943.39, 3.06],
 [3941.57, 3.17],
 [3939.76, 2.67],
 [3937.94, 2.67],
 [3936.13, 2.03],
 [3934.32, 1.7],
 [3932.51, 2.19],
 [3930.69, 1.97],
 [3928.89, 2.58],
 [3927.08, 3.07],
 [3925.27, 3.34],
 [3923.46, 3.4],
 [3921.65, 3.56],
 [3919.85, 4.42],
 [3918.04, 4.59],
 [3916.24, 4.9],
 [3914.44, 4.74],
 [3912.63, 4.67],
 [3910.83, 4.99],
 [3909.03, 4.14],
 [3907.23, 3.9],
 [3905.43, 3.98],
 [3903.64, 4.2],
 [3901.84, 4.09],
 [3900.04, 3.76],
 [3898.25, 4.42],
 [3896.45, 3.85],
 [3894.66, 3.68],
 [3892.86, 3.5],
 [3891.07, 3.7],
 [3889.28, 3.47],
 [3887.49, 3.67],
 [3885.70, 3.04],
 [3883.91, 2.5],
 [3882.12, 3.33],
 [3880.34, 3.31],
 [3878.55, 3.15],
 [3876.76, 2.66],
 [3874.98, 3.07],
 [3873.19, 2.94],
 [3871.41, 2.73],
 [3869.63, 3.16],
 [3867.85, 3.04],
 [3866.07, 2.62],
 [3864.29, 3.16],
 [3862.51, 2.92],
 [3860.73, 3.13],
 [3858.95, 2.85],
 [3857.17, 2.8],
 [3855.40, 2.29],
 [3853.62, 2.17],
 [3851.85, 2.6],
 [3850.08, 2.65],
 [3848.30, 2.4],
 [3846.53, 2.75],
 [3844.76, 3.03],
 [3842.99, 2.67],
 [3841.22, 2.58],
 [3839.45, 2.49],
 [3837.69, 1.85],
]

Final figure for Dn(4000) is 2.0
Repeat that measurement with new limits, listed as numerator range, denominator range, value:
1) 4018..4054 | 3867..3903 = 1.96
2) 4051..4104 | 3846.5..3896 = 2.24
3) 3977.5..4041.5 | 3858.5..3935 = 1.81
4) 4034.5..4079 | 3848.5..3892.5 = 2.22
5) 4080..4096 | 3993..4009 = 1.16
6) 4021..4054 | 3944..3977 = 1.86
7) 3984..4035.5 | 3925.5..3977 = 1.99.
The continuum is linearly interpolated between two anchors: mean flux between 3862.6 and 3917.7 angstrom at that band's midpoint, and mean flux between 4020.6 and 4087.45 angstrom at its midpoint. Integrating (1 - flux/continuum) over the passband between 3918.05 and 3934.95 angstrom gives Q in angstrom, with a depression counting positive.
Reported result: 4.5 angstrom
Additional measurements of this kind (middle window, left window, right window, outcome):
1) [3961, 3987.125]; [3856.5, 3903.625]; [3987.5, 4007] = 8.61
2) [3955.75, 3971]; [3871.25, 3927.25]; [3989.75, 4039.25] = 6.54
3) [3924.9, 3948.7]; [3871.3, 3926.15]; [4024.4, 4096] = 8.11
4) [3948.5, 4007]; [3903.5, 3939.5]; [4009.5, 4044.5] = 6.28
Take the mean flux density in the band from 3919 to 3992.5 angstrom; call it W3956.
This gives 3.59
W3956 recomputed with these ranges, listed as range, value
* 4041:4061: 6.04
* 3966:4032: 5.31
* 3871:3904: 3.42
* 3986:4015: 5.94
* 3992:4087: 6.07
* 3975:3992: 5.08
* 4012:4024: 6.49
